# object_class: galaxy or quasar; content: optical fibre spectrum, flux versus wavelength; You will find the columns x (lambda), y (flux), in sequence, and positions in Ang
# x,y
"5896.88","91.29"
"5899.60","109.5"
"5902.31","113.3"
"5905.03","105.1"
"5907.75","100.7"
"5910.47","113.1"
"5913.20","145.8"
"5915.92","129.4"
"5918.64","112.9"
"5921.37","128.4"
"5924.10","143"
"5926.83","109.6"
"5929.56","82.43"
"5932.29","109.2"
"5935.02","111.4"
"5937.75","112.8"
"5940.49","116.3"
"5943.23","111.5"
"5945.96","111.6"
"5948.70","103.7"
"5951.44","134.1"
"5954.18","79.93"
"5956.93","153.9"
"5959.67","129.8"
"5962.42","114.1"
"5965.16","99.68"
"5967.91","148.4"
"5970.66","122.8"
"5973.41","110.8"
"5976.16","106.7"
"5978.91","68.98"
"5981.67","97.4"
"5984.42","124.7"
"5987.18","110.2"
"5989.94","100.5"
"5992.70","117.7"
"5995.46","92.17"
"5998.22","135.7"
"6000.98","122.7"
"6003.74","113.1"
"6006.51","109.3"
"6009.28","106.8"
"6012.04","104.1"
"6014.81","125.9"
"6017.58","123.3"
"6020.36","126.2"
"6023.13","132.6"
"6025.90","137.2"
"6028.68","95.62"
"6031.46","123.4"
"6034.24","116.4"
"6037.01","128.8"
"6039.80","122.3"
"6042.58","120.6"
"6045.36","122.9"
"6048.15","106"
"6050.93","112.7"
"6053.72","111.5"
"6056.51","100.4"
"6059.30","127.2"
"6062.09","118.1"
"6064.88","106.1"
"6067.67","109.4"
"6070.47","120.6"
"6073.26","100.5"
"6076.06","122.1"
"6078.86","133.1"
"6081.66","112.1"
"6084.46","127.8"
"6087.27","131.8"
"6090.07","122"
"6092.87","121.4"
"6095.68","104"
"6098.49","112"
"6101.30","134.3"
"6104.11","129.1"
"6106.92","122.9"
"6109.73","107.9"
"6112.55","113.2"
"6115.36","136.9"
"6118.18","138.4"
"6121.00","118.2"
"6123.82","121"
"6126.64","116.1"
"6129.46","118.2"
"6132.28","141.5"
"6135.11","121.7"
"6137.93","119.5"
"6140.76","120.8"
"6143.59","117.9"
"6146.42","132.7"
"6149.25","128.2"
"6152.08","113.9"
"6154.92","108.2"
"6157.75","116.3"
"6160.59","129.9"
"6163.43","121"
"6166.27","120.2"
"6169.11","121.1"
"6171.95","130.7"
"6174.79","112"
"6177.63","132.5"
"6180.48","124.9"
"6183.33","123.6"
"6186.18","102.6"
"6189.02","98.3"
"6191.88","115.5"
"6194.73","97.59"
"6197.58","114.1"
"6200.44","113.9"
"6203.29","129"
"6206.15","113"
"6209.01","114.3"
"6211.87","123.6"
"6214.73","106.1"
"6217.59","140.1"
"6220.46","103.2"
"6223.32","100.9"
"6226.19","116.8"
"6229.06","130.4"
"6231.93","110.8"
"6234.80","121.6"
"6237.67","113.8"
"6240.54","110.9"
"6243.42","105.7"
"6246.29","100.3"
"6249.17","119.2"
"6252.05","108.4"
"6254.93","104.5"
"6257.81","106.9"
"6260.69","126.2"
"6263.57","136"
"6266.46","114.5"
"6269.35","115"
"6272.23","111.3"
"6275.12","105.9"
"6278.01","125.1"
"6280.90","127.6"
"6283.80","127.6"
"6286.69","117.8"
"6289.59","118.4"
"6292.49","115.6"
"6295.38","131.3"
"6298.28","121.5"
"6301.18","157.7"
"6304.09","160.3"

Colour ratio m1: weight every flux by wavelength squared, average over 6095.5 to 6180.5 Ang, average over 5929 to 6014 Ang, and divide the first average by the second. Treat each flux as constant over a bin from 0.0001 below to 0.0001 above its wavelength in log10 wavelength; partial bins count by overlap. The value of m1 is 1.15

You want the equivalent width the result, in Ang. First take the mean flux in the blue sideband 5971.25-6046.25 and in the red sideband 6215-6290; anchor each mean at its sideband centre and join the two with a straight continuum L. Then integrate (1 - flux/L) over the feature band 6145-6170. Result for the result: -1.3 Ang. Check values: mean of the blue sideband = 115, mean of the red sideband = 116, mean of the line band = 121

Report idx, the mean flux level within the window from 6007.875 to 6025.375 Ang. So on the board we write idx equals 121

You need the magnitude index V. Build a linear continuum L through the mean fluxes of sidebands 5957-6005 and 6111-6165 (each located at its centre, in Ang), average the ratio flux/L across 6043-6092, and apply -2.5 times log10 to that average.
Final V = 0.02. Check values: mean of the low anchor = 114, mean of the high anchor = 123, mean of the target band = 117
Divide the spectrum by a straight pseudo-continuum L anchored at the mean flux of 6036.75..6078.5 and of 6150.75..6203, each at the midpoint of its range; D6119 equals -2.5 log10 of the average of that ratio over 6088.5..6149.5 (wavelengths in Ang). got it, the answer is -0.059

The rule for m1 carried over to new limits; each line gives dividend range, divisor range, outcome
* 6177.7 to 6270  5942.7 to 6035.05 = 1.08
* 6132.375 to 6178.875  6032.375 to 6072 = 1.09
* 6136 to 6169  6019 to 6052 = 1.04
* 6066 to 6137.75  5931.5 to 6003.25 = 1.12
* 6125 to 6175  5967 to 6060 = 1.11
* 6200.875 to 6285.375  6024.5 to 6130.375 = 1.03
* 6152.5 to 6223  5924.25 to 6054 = 1.09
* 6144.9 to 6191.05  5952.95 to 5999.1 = 1.13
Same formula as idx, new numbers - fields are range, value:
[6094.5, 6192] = 121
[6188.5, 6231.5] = 115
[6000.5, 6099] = 117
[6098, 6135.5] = 124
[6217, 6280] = 115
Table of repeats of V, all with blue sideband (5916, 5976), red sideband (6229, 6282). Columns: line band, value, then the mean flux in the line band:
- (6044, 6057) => 0.04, 111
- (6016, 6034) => -0.06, 123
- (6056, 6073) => 0.02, 113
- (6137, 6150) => -0.07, 124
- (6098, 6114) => -0.04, 120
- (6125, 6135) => -0.08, 125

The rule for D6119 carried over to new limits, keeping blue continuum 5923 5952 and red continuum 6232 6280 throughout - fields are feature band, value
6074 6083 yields -0.071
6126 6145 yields -0.083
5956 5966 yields -0.109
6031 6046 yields -0.087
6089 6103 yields -0.052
